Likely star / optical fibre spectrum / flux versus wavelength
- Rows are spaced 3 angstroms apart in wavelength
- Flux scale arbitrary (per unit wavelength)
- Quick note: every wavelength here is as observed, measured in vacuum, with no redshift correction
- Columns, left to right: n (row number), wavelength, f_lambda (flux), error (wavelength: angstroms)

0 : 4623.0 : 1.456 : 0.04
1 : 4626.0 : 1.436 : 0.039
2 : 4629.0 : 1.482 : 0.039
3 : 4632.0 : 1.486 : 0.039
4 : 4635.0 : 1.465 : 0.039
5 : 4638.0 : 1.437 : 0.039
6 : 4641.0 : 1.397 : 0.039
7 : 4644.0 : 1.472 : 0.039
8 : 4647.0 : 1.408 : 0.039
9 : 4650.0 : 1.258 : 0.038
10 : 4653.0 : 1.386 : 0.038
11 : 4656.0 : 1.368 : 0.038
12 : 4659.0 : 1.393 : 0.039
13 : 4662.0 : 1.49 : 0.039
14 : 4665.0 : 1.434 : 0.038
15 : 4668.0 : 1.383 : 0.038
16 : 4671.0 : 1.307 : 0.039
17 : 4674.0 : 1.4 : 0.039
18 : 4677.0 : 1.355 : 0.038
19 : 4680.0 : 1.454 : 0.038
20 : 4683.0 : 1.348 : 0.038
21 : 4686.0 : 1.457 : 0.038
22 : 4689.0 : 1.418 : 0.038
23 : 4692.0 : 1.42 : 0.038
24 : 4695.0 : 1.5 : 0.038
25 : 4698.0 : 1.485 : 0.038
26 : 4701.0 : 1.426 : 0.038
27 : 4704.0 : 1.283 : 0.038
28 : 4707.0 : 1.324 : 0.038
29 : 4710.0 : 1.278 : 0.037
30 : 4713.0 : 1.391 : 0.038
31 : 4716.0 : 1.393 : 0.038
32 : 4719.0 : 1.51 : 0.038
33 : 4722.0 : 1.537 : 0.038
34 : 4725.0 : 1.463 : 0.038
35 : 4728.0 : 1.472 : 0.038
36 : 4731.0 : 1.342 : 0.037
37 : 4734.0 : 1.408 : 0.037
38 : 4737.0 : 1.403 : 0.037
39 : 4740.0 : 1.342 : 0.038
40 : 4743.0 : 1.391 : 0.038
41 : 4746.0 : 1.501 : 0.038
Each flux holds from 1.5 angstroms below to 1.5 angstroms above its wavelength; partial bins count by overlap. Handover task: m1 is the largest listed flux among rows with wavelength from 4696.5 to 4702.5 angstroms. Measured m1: 1.485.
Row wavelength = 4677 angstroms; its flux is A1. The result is 1.355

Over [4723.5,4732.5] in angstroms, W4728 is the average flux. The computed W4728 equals 1.43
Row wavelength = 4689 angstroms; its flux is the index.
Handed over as 1.418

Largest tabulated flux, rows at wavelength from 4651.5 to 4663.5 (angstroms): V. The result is 1.49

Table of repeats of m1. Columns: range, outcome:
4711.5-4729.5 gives 1.537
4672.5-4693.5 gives 1.457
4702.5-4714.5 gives 1.391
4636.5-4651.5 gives 1.472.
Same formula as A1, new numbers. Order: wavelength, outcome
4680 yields 1.454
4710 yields 1.278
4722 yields 1.537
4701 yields 1.426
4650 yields 1.258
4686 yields 1.457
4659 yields 1.393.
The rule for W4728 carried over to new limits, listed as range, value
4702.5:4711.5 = 1.3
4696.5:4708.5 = 1.38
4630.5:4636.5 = 1.48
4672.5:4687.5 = 1.4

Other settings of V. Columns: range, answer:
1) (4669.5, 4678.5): 1.4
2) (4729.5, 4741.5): 1.408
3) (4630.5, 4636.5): 1.486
